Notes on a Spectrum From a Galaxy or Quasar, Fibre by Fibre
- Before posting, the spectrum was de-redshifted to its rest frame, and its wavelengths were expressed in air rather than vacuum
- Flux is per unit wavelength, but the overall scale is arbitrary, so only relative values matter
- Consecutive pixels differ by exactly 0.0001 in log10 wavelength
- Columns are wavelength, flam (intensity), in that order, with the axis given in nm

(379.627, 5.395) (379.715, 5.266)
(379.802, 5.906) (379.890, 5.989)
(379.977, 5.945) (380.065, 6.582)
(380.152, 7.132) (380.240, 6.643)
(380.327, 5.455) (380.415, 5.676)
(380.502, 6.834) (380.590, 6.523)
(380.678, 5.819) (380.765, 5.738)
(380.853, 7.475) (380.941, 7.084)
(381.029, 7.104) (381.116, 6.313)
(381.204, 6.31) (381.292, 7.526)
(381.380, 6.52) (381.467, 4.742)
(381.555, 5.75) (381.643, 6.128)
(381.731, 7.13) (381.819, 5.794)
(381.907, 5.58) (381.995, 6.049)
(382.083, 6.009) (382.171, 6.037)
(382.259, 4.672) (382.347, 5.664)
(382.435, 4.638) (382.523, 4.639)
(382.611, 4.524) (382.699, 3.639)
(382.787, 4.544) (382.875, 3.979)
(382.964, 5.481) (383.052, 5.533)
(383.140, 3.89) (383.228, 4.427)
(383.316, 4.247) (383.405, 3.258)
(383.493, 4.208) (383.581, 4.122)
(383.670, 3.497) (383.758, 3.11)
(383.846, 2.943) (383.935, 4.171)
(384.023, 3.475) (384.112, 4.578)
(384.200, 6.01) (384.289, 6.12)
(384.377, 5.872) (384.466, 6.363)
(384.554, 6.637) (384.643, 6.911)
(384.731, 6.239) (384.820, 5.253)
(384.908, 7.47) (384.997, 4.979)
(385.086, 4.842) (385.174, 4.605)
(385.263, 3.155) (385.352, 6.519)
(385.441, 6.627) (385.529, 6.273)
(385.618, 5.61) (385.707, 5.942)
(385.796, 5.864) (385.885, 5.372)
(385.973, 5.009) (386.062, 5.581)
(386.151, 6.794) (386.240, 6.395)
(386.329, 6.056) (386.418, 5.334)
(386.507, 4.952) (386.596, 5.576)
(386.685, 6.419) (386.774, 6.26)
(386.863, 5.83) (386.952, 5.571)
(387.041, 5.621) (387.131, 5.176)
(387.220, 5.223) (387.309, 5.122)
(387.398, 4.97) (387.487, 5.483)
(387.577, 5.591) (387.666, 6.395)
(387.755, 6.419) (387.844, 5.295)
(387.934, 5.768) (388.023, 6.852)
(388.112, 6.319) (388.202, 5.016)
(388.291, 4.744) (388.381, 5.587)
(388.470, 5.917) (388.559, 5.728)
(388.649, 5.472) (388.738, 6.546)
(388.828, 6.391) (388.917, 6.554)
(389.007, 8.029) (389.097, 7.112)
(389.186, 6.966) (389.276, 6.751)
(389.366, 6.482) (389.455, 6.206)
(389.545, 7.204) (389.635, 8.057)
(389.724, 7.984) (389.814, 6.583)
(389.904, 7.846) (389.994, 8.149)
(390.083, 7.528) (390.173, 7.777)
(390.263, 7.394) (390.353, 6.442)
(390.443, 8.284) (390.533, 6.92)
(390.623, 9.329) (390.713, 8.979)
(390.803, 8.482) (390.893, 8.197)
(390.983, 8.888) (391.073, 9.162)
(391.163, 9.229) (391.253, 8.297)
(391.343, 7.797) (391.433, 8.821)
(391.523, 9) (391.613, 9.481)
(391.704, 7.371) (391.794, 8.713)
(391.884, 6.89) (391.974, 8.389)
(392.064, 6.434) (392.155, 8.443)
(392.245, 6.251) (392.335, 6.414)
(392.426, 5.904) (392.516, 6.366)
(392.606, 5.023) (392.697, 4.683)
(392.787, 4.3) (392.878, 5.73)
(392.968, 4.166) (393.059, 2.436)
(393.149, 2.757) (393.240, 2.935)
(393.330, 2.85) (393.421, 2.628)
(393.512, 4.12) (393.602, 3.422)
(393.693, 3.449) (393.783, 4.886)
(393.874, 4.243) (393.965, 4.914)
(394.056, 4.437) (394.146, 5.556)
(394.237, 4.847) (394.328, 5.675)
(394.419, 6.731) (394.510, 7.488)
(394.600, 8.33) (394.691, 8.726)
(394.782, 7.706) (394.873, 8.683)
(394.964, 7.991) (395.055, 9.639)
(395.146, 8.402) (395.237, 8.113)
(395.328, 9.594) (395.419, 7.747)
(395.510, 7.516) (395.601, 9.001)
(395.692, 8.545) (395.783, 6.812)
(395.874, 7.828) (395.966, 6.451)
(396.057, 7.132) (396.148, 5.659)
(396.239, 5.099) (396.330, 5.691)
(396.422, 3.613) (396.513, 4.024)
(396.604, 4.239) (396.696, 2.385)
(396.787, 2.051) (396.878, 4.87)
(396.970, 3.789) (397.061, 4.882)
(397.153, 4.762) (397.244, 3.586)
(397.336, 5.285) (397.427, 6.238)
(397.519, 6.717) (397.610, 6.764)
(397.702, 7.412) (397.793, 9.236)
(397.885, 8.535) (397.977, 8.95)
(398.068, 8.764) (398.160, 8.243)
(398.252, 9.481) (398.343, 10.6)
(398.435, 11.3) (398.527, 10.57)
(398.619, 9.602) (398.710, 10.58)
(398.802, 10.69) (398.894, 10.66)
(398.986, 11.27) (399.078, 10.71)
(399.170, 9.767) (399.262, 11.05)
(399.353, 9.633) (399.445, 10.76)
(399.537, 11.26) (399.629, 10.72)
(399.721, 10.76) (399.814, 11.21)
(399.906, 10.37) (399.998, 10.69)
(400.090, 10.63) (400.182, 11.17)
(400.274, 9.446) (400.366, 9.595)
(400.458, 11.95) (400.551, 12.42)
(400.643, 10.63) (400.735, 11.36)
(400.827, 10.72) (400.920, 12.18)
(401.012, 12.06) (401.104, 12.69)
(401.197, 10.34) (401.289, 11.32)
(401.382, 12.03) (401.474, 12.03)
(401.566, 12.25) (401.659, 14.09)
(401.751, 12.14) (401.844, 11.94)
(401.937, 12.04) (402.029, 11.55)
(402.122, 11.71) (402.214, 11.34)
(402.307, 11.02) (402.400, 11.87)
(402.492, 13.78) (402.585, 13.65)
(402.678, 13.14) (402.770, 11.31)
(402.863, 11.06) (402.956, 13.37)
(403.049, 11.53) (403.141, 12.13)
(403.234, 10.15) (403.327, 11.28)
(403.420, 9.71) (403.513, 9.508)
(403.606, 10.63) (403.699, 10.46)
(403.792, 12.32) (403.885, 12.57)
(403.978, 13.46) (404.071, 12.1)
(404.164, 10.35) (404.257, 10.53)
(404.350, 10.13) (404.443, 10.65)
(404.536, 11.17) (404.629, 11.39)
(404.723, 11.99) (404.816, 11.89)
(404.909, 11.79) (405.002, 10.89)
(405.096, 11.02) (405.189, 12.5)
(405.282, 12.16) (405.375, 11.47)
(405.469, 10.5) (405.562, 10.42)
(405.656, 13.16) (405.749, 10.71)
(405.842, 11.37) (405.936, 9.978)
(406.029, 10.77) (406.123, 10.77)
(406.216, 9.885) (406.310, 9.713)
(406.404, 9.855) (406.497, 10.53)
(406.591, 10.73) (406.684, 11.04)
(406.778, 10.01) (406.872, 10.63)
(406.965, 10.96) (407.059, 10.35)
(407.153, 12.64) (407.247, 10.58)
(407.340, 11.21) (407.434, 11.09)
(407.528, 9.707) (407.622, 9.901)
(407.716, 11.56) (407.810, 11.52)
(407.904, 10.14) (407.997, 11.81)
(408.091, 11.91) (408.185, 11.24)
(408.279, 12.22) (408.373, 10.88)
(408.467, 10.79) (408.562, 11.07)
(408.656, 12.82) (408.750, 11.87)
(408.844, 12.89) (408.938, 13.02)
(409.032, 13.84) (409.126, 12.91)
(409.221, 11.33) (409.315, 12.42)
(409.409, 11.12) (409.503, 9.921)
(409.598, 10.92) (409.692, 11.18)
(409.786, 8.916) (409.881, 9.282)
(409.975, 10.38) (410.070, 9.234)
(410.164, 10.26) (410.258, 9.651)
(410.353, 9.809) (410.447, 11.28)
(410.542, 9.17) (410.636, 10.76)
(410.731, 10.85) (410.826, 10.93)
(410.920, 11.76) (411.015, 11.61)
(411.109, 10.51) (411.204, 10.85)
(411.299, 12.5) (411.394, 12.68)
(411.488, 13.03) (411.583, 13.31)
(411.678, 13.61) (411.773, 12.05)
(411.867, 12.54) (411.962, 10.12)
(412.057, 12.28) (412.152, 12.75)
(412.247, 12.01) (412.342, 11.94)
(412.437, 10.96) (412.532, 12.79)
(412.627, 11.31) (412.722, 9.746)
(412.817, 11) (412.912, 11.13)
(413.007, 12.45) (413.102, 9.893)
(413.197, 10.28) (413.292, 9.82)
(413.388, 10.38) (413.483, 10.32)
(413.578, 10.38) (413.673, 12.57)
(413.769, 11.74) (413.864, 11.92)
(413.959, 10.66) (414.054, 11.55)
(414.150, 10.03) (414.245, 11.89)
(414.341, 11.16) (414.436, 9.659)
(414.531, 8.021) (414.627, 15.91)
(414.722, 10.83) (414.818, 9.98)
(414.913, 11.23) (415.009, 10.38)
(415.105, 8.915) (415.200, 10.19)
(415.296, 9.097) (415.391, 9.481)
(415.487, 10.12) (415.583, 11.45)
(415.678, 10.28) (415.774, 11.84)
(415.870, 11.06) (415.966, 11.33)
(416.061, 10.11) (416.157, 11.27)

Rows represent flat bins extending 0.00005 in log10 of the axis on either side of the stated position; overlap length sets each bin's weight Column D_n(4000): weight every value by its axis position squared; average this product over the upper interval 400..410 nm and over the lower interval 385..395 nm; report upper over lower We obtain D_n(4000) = 1.9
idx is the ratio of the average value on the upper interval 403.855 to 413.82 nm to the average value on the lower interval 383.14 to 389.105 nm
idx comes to 2.0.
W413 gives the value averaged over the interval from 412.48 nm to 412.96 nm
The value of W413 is 11.2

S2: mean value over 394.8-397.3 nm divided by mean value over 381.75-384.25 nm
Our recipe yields 1.3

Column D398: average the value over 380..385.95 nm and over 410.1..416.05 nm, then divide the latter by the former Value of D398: 2.02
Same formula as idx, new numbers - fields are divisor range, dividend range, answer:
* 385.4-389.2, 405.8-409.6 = 1.90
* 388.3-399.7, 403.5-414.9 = 1.58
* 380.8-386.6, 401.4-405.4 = 2.16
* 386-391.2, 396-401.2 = 1.31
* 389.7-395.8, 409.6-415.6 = 1.61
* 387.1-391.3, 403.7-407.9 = 1.61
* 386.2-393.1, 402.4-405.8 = 1.73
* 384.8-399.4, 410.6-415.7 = 1.68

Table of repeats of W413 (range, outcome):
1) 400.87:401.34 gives 11.7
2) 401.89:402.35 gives 11.5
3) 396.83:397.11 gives 4.49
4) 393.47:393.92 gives 4.03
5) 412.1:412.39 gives 12.2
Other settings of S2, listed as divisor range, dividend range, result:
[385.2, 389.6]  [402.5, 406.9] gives 1.90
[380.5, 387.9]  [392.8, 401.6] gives 1.44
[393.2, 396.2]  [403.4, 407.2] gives 1.72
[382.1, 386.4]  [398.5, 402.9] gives 2.21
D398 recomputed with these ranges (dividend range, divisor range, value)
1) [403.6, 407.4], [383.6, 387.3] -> 2.04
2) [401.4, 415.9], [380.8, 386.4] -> 2.07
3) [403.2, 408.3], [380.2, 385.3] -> 2.05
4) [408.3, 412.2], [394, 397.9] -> 1.77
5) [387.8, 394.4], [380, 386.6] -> 1.16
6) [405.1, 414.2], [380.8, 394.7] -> 1.88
